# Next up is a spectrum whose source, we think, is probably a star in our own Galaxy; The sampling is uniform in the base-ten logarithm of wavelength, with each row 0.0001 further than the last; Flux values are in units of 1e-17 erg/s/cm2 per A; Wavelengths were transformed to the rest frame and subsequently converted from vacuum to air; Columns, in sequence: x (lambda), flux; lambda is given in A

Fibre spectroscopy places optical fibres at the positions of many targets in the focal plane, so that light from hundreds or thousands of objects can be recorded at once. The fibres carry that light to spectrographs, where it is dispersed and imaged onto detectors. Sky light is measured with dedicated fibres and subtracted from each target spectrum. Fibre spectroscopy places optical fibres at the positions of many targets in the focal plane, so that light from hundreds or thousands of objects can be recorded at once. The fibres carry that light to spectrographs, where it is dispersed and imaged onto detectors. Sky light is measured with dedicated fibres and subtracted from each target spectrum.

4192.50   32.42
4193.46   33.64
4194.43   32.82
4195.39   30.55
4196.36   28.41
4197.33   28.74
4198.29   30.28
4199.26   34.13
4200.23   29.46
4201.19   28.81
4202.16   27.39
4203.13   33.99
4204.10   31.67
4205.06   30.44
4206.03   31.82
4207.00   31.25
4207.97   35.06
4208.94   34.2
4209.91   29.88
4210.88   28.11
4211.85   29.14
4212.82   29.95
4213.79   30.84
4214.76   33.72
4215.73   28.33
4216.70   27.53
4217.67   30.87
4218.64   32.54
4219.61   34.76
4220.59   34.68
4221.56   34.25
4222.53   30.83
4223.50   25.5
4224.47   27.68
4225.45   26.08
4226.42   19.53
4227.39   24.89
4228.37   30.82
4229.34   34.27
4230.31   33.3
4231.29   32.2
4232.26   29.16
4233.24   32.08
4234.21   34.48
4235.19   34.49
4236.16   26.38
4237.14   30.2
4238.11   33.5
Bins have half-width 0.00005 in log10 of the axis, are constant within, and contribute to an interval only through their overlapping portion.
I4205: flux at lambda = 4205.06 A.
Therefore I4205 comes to 30.44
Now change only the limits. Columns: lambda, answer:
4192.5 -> 32.42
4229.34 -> 34.27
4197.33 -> 28.74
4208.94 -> 34.2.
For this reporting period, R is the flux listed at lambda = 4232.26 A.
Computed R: 29.16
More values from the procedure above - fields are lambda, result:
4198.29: 30.28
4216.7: 27.53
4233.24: 32.08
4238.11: 33.5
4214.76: 33.72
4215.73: 28.33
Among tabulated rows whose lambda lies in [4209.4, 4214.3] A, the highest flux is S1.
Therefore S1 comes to 30.84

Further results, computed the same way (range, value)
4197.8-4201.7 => 34.13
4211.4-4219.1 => 33.72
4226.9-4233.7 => 34.27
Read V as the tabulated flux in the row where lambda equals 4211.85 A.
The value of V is 29.14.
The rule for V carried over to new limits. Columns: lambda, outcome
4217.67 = 30.87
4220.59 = 34.68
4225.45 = 26.08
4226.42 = 19.53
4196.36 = 28.41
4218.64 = 32.54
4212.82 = 29.95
